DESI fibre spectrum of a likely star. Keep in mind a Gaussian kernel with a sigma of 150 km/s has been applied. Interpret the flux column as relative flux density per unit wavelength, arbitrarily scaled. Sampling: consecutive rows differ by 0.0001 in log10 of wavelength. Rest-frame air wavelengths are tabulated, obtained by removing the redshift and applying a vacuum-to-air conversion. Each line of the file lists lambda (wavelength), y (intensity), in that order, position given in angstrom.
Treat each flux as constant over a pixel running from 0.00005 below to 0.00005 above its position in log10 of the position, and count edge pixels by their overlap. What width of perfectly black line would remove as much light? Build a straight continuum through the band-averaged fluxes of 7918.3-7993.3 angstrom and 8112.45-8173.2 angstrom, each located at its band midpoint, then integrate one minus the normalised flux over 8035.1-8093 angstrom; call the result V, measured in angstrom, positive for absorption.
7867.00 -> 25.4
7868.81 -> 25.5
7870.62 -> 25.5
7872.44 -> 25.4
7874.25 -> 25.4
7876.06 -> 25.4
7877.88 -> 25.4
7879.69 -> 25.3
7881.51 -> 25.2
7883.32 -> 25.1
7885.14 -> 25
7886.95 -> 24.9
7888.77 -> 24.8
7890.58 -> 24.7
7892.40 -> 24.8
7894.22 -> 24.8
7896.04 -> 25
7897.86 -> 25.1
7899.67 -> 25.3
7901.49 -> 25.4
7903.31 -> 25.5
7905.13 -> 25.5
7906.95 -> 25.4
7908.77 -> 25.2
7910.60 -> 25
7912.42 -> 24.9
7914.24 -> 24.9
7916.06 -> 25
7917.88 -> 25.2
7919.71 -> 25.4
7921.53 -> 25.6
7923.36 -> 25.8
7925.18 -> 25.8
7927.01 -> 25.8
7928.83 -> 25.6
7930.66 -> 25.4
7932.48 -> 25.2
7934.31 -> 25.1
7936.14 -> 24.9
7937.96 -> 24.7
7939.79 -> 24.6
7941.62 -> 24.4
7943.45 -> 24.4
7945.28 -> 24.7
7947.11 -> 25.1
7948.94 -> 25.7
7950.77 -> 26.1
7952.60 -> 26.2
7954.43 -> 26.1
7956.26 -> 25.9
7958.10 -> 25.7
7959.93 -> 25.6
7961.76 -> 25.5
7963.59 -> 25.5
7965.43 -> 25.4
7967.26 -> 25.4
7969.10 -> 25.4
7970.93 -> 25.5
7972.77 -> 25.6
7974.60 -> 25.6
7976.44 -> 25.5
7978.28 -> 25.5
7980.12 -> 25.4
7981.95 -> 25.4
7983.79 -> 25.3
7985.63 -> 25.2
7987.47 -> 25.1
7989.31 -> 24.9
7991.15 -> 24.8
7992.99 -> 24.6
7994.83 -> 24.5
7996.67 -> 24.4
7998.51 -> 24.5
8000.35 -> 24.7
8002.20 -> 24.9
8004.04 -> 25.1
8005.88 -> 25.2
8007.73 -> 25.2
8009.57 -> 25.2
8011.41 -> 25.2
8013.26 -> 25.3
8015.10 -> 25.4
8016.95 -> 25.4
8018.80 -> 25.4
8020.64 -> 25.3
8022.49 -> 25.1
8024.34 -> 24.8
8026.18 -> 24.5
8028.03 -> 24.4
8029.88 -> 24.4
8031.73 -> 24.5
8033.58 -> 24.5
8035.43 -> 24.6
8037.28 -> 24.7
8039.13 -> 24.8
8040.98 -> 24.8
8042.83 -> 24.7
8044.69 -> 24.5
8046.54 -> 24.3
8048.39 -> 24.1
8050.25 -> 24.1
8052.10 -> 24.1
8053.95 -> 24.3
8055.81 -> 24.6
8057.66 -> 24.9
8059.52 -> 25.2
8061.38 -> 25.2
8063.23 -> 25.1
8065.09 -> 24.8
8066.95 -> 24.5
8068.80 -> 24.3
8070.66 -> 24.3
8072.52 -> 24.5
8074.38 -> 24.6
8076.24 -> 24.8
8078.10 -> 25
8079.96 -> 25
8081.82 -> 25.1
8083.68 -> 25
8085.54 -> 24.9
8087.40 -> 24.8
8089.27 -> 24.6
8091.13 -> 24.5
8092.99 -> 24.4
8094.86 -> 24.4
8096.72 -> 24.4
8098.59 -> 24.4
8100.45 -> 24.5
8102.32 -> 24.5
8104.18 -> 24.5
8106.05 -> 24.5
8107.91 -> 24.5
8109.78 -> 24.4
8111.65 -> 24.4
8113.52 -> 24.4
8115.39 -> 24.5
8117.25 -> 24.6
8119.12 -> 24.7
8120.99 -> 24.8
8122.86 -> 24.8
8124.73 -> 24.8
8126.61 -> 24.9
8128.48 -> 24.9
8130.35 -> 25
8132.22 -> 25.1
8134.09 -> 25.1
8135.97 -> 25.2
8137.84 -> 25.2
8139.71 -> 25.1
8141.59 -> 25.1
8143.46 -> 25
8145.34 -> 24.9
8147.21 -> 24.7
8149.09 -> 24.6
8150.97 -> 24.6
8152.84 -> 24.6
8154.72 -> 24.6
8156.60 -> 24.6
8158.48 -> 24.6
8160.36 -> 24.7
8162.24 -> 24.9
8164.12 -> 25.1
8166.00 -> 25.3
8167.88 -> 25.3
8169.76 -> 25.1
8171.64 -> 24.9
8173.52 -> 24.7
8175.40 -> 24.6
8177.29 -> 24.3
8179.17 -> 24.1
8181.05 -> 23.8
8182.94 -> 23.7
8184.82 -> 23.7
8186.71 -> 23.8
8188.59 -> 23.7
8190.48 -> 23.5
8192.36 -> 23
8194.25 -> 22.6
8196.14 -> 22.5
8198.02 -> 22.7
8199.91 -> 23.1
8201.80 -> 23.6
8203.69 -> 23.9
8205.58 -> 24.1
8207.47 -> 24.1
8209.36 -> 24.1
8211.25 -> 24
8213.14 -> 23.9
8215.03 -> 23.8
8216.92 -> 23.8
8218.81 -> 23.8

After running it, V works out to 0.9 angstrom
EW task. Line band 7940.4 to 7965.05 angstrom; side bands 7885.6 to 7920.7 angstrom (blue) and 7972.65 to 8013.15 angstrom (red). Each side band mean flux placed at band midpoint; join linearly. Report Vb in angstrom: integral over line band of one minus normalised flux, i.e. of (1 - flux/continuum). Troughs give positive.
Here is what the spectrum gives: -0.3 angstrom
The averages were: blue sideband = 25.1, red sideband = 25.1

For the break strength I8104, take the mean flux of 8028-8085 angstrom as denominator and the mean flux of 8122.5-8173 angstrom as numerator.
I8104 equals 1.01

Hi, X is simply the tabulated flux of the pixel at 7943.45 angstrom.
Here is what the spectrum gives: 24.4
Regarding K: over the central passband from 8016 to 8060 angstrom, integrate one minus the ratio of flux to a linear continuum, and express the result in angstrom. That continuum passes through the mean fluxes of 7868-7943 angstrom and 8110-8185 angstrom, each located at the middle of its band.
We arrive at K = 0.5 angstrom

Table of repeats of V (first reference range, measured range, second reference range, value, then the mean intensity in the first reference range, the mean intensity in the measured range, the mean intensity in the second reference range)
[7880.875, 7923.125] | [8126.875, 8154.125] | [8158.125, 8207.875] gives -0.81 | 25.1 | 24.9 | 24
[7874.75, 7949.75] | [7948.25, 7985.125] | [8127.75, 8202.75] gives -0.92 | 25.1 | 25.6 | 24.4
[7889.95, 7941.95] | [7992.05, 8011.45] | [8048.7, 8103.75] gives 0.03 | 25.2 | 24.9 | 24.6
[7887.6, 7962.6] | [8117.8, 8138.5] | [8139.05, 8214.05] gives -0.44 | 25.3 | 24.9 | 24.2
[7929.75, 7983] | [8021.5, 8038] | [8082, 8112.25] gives 0.22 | 25.4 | 24.6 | 24.6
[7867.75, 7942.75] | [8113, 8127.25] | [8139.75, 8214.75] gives -0.16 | 25.2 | 24.7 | 24.2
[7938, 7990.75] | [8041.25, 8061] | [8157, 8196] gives 0.31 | 25.4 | 24.5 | 24.2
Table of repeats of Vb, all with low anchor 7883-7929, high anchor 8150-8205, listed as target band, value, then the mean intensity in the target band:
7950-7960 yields -0.38 angstrom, 26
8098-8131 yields -0.33 angstrom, 24.6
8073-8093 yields -0.25 angstrom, 24.8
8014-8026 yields -0.21 angstrom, 25.2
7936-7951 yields 0.09 angstrom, 24.9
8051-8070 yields -0.08 angstrom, 24.7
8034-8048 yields 0.04 angstrom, 24.6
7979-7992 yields -0.14 angstrom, 25.2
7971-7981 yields -0.24 angstrom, 25.5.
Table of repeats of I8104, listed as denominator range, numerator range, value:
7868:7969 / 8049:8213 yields 0.97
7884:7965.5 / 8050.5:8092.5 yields 0.98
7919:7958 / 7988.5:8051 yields 0.98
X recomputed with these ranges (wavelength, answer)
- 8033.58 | 24.5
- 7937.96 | 24.7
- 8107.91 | 24.5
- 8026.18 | 24.5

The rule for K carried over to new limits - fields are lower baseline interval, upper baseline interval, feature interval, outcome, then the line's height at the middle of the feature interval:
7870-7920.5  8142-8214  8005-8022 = -0.4 angstrom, 24.8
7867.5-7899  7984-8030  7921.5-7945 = -0.1 angstrom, 25.1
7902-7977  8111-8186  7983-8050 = 0.8 angstrom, 25.1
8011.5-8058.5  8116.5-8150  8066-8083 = 0.1 angstrom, 24.8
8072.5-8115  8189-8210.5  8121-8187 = -2.3 angstrom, 23.9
